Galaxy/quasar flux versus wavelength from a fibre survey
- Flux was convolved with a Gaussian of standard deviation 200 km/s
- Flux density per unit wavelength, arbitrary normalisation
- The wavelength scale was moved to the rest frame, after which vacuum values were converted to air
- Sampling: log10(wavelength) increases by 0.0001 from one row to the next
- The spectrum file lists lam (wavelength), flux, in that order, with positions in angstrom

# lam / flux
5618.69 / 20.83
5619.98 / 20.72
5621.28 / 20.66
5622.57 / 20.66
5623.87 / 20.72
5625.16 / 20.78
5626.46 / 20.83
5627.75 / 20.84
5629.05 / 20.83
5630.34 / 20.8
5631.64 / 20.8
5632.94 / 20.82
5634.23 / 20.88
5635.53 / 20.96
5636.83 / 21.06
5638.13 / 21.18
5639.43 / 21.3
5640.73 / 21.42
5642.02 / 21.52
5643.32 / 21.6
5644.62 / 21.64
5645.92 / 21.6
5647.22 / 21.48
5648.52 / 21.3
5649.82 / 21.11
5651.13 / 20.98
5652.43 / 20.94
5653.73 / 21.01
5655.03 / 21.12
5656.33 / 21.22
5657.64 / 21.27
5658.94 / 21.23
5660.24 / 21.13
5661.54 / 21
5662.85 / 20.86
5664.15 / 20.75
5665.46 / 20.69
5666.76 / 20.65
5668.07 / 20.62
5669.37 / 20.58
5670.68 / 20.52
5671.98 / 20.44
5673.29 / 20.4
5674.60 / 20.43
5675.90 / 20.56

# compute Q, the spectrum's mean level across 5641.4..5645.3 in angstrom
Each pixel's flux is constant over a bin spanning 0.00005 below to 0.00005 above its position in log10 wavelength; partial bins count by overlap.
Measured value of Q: 21.6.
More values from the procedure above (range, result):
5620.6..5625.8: 20.7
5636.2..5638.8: 21.1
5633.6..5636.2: 20.9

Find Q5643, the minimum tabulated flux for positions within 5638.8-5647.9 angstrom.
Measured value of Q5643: 21.3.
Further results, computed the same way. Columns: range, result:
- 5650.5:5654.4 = 20.94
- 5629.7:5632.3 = 20.8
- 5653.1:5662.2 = 21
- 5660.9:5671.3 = 20.52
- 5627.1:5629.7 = 20.83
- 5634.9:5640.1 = 20.96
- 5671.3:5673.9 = 20.4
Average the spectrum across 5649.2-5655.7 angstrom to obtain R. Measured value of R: 21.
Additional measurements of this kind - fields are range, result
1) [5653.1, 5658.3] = 21.2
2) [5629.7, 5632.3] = 20.7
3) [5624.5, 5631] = 20.8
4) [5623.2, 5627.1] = 20.8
